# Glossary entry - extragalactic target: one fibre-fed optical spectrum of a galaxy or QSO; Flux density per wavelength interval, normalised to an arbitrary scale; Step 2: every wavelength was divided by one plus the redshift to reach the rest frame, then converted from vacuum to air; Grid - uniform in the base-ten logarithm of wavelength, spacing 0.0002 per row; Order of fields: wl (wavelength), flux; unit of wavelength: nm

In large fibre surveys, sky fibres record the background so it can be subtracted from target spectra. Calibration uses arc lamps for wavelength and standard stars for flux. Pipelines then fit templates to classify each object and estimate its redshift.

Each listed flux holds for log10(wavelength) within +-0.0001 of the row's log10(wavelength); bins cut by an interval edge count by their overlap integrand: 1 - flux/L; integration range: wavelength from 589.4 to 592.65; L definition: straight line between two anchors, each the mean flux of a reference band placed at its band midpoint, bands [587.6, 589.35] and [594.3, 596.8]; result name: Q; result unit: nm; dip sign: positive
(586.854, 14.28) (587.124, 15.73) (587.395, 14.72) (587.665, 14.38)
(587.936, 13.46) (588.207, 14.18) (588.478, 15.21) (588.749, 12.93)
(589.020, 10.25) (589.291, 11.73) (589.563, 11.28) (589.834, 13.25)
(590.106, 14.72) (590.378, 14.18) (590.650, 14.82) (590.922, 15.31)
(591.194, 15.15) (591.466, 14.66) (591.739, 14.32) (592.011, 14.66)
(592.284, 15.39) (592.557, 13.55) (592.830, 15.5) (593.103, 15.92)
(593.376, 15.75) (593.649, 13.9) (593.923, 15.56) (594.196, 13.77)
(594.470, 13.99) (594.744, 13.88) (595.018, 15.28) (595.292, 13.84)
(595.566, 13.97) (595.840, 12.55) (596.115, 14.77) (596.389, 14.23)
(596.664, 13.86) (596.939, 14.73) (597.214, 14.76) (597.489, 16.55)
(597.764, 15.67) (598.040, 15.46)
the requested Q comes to -0.19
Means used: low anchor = 13.2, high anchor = 14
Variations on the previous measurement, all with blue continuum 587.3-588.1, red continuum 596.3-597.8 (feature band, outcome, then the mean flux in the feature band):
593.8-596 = 0.10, 14.1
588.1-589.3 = 0.11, 13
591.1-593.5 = -0.07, 15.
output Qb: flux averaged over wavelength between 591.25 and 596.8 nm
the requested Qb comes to 14.5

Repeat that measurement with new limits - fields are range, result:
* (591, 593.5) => 15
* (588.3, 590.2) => 12.8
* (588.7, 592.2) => 13.7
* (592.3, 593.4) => 15.1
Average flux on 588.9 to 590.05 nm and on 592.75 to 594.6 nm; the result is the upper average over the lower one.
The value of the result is 1.3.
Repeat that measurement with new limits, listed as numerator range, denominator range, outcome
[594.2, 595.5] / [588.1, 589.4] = 1.10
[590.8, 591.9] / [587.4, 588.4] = 1.05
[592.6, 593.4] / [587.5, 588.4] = 1.10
